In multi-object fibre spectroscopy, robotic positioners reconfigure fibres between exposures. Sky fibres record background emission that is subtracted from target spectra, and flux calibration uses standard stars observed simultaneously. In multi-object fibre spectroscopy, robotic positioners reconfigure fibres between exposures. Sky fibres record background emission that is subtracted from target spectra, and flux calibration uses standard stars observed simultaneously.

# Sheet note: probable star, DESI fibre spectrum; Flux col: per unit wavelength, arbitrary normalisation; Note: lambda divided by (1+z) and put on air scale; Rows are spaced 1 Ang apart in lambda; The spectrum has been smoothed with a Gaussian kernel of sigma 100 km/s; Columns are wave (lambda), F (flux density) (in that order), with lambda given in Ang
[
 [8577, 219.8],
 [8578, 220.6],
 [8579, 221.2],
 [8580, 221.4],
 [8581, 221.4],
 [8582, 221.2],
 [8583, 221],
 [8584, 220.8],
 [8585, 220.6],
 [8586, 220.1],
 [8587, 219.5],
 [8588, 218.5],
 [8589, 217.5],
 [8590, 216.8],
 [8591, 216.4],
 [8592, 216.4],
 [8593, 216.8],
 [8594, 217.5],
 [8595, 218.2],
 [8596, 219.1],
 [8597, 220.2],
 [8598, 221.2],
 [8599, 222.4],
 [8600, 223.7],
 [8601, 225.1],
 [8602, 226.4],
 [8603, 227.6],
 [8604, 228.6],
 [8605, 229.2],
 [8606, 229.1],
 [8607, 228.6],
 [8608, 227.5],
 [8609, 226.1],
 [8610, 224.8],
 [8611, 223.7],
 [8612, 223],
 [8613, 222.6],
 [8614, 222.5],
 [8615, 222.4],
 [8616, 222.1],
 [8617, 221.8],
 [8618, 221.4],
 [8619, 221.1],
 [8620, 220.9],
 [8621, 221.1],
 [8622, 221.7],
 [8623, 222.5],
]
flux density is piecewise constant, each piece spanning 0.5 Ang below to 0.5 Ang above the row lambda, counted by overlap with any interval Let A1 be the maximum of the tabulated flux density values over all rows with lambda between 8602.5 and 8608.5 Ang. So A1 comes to 229.2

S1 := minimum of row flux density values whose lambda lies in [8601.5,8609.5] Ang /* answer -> 226.1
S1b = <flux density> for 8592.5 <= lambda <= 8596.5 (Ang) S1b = 218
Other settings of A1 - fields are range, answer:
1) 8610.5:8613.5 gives 223.7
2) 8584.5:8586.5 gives 220.6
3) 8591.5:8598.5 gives 221.2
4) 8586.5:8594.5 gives 219.5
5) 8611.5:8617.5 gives 223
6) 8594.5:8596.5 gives 219.1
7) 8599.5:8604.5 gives 228.6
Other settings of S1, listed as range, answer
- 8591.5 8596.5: 216.4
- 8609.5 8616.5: 222.1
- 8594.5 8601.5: 218.2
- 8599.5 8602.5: 223.7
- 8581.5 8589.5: 217.5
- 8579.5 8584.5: 220.8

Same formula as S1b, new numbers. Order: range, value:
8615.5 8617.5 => 222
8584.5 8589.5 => 219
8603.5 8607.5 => 229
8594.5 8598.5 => 220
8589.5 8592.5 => 217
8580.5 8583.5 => 221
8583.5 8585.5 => 221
